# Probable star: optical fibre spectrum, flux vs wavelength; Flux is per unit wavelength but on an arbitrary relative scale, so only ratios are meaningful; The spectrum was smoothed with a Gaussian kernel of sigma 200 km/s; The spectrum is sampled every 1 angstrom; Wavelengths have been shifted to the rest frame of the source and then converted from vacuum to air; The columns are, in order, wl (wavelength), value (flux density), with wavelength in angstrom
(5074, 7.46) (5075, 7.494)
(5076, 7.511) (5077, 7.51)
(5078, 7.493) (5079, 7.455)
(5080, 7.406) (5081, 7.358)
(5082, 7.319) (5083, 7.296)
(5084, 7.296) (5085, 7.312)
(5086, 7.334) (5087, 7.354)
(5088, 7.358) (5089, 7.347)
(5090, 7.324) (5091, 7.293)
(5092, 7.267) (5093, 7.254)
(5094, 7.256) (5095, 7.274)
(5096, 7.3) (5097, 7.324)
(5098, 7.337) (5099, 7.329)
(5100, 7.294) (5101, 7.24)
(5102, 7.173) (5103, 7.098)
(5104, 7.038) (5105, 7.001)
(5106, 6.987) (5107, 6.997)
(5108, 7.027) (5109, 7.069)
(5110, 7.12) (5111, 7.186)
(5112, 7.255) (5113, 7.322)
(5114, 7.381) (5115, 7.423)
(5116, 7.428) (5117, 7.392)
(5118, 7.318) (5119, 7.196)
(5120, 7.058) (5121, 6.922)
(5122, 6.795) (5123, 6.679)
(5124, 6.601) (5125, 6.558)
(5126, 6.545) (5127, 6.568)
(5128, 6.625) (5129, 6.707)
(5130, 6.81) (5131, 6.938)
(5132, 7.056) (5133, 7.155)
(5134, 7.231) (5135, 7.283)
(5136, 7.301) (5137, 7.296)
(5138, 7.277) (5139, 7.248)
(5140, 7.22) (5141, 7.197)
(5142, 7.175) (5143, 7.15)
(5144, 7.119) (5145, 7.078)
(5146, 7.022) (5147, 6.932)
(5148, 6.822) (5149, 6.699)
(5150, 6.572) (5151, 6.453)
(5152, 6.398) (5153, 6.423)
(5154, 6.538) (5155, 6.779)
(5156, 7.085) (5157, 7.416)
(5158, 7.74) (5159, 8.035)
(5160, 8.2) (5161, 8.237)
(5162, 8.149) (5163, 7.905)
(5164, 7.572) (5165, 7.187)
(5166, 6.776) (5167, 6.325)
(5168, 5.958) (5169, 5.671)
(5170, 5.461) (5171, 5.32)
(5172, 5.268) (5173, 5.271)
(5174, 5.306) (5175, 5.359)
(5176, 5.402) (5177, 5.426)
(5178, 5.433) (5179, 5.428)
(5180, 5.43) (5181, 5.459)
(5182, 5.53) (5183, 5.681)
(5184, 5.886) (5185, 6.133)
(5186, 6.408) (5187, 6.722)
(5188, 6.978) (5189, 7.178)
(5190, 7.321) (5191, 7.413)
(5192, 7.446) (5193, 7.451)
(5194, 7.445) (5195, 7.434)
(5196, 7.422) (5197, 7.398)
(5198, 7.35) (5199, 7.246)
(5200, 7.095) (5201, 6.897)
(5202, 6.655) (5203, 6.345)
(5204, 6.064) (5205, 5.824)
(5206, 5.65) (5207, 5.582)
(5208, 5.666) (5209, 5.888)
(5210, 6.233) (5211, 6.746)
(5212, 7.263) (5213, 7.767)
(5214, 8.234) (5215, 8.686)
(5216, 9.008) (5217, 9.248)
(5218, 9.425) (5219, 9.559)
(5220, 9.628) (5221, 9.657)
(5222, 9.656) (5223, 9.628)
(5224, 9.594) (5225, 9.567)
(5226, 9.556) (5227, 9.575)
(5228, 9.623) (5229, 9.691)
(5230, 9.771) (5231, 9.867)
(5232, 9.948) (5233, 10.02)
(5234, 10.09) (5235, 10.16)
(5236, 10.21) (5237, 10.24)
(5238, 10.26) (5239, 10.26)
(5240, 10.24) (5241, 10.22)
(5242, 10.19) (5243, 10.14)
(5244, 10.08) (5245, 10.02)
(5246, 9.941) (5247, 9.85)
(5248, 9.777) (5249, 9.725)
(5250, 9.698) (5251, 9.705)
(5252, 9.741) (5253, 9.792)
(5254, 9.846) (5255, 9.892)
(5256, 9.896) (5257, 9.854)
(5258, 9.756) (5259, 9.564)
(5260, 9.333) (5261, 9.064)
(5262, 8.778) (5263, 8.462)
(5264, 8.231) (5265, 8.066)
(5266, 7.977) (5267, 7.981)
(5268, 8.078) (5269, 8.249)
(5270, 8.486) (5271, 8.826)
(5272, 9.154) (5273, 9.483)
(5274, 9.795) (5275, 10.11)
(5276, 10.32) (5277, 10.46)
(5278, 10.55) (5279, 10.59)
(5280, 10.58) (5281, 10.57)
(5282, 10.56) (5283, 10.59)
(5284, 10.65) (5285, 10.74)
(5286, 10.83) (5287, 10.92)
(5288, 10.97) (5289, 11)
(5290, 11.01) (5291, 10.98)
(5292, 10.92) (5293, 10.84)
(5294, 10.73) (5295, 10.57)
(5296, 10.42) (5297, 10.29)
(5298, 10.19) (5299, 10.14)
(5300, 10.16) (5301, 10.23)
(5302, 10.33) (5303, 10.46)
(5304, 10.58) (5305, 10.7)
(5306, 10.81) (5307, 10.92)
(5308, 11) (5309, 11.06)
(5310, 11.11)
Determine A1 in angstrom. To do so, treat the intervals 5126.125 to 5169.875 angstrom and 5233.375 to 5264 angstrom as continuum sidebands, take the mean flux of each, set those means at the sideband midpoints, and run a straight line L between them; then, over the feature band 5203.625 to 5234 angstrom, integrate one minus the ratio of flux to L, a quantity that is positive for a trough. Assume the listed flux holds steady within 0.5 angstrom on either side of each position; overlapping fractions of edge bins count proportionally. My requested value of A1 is 1.88 angstrom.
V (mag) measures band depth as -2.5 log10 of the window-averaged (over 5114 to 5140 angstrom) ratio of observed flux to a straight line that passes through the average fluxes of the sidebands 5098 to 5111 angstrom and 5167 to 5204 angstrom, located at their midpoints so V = -0.020 mag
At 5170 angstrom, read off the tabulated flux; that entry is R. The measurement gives 5.461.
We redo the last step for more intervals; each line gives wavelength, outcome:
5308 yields 11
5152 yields 6.398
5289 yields 11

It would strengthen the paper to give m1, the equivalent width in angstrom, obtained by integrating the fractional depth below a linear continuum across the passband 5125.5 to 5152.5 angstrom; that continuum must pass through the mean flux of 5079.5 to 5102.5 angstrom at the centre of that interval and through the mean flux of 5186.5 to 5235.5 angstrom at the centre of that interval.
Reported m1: 2.3 angstrom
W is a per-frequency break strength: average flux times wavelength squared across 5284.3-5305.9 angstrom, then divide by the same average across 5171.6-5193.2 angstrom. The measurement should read 1.83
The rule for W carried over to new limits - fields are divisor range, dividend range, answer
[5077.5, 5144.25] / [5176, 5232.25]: 1.09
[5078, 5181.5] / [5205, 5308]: 1.46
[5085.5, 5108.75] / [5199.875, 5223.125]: 1.10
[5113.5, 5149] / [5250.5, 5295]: 1.47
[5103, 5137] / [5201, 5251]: 1.32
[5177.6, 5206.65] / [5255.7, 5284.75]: 1.48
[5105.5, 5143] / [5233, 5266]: 1.44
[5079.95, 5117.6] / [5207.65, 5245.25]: 1.34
